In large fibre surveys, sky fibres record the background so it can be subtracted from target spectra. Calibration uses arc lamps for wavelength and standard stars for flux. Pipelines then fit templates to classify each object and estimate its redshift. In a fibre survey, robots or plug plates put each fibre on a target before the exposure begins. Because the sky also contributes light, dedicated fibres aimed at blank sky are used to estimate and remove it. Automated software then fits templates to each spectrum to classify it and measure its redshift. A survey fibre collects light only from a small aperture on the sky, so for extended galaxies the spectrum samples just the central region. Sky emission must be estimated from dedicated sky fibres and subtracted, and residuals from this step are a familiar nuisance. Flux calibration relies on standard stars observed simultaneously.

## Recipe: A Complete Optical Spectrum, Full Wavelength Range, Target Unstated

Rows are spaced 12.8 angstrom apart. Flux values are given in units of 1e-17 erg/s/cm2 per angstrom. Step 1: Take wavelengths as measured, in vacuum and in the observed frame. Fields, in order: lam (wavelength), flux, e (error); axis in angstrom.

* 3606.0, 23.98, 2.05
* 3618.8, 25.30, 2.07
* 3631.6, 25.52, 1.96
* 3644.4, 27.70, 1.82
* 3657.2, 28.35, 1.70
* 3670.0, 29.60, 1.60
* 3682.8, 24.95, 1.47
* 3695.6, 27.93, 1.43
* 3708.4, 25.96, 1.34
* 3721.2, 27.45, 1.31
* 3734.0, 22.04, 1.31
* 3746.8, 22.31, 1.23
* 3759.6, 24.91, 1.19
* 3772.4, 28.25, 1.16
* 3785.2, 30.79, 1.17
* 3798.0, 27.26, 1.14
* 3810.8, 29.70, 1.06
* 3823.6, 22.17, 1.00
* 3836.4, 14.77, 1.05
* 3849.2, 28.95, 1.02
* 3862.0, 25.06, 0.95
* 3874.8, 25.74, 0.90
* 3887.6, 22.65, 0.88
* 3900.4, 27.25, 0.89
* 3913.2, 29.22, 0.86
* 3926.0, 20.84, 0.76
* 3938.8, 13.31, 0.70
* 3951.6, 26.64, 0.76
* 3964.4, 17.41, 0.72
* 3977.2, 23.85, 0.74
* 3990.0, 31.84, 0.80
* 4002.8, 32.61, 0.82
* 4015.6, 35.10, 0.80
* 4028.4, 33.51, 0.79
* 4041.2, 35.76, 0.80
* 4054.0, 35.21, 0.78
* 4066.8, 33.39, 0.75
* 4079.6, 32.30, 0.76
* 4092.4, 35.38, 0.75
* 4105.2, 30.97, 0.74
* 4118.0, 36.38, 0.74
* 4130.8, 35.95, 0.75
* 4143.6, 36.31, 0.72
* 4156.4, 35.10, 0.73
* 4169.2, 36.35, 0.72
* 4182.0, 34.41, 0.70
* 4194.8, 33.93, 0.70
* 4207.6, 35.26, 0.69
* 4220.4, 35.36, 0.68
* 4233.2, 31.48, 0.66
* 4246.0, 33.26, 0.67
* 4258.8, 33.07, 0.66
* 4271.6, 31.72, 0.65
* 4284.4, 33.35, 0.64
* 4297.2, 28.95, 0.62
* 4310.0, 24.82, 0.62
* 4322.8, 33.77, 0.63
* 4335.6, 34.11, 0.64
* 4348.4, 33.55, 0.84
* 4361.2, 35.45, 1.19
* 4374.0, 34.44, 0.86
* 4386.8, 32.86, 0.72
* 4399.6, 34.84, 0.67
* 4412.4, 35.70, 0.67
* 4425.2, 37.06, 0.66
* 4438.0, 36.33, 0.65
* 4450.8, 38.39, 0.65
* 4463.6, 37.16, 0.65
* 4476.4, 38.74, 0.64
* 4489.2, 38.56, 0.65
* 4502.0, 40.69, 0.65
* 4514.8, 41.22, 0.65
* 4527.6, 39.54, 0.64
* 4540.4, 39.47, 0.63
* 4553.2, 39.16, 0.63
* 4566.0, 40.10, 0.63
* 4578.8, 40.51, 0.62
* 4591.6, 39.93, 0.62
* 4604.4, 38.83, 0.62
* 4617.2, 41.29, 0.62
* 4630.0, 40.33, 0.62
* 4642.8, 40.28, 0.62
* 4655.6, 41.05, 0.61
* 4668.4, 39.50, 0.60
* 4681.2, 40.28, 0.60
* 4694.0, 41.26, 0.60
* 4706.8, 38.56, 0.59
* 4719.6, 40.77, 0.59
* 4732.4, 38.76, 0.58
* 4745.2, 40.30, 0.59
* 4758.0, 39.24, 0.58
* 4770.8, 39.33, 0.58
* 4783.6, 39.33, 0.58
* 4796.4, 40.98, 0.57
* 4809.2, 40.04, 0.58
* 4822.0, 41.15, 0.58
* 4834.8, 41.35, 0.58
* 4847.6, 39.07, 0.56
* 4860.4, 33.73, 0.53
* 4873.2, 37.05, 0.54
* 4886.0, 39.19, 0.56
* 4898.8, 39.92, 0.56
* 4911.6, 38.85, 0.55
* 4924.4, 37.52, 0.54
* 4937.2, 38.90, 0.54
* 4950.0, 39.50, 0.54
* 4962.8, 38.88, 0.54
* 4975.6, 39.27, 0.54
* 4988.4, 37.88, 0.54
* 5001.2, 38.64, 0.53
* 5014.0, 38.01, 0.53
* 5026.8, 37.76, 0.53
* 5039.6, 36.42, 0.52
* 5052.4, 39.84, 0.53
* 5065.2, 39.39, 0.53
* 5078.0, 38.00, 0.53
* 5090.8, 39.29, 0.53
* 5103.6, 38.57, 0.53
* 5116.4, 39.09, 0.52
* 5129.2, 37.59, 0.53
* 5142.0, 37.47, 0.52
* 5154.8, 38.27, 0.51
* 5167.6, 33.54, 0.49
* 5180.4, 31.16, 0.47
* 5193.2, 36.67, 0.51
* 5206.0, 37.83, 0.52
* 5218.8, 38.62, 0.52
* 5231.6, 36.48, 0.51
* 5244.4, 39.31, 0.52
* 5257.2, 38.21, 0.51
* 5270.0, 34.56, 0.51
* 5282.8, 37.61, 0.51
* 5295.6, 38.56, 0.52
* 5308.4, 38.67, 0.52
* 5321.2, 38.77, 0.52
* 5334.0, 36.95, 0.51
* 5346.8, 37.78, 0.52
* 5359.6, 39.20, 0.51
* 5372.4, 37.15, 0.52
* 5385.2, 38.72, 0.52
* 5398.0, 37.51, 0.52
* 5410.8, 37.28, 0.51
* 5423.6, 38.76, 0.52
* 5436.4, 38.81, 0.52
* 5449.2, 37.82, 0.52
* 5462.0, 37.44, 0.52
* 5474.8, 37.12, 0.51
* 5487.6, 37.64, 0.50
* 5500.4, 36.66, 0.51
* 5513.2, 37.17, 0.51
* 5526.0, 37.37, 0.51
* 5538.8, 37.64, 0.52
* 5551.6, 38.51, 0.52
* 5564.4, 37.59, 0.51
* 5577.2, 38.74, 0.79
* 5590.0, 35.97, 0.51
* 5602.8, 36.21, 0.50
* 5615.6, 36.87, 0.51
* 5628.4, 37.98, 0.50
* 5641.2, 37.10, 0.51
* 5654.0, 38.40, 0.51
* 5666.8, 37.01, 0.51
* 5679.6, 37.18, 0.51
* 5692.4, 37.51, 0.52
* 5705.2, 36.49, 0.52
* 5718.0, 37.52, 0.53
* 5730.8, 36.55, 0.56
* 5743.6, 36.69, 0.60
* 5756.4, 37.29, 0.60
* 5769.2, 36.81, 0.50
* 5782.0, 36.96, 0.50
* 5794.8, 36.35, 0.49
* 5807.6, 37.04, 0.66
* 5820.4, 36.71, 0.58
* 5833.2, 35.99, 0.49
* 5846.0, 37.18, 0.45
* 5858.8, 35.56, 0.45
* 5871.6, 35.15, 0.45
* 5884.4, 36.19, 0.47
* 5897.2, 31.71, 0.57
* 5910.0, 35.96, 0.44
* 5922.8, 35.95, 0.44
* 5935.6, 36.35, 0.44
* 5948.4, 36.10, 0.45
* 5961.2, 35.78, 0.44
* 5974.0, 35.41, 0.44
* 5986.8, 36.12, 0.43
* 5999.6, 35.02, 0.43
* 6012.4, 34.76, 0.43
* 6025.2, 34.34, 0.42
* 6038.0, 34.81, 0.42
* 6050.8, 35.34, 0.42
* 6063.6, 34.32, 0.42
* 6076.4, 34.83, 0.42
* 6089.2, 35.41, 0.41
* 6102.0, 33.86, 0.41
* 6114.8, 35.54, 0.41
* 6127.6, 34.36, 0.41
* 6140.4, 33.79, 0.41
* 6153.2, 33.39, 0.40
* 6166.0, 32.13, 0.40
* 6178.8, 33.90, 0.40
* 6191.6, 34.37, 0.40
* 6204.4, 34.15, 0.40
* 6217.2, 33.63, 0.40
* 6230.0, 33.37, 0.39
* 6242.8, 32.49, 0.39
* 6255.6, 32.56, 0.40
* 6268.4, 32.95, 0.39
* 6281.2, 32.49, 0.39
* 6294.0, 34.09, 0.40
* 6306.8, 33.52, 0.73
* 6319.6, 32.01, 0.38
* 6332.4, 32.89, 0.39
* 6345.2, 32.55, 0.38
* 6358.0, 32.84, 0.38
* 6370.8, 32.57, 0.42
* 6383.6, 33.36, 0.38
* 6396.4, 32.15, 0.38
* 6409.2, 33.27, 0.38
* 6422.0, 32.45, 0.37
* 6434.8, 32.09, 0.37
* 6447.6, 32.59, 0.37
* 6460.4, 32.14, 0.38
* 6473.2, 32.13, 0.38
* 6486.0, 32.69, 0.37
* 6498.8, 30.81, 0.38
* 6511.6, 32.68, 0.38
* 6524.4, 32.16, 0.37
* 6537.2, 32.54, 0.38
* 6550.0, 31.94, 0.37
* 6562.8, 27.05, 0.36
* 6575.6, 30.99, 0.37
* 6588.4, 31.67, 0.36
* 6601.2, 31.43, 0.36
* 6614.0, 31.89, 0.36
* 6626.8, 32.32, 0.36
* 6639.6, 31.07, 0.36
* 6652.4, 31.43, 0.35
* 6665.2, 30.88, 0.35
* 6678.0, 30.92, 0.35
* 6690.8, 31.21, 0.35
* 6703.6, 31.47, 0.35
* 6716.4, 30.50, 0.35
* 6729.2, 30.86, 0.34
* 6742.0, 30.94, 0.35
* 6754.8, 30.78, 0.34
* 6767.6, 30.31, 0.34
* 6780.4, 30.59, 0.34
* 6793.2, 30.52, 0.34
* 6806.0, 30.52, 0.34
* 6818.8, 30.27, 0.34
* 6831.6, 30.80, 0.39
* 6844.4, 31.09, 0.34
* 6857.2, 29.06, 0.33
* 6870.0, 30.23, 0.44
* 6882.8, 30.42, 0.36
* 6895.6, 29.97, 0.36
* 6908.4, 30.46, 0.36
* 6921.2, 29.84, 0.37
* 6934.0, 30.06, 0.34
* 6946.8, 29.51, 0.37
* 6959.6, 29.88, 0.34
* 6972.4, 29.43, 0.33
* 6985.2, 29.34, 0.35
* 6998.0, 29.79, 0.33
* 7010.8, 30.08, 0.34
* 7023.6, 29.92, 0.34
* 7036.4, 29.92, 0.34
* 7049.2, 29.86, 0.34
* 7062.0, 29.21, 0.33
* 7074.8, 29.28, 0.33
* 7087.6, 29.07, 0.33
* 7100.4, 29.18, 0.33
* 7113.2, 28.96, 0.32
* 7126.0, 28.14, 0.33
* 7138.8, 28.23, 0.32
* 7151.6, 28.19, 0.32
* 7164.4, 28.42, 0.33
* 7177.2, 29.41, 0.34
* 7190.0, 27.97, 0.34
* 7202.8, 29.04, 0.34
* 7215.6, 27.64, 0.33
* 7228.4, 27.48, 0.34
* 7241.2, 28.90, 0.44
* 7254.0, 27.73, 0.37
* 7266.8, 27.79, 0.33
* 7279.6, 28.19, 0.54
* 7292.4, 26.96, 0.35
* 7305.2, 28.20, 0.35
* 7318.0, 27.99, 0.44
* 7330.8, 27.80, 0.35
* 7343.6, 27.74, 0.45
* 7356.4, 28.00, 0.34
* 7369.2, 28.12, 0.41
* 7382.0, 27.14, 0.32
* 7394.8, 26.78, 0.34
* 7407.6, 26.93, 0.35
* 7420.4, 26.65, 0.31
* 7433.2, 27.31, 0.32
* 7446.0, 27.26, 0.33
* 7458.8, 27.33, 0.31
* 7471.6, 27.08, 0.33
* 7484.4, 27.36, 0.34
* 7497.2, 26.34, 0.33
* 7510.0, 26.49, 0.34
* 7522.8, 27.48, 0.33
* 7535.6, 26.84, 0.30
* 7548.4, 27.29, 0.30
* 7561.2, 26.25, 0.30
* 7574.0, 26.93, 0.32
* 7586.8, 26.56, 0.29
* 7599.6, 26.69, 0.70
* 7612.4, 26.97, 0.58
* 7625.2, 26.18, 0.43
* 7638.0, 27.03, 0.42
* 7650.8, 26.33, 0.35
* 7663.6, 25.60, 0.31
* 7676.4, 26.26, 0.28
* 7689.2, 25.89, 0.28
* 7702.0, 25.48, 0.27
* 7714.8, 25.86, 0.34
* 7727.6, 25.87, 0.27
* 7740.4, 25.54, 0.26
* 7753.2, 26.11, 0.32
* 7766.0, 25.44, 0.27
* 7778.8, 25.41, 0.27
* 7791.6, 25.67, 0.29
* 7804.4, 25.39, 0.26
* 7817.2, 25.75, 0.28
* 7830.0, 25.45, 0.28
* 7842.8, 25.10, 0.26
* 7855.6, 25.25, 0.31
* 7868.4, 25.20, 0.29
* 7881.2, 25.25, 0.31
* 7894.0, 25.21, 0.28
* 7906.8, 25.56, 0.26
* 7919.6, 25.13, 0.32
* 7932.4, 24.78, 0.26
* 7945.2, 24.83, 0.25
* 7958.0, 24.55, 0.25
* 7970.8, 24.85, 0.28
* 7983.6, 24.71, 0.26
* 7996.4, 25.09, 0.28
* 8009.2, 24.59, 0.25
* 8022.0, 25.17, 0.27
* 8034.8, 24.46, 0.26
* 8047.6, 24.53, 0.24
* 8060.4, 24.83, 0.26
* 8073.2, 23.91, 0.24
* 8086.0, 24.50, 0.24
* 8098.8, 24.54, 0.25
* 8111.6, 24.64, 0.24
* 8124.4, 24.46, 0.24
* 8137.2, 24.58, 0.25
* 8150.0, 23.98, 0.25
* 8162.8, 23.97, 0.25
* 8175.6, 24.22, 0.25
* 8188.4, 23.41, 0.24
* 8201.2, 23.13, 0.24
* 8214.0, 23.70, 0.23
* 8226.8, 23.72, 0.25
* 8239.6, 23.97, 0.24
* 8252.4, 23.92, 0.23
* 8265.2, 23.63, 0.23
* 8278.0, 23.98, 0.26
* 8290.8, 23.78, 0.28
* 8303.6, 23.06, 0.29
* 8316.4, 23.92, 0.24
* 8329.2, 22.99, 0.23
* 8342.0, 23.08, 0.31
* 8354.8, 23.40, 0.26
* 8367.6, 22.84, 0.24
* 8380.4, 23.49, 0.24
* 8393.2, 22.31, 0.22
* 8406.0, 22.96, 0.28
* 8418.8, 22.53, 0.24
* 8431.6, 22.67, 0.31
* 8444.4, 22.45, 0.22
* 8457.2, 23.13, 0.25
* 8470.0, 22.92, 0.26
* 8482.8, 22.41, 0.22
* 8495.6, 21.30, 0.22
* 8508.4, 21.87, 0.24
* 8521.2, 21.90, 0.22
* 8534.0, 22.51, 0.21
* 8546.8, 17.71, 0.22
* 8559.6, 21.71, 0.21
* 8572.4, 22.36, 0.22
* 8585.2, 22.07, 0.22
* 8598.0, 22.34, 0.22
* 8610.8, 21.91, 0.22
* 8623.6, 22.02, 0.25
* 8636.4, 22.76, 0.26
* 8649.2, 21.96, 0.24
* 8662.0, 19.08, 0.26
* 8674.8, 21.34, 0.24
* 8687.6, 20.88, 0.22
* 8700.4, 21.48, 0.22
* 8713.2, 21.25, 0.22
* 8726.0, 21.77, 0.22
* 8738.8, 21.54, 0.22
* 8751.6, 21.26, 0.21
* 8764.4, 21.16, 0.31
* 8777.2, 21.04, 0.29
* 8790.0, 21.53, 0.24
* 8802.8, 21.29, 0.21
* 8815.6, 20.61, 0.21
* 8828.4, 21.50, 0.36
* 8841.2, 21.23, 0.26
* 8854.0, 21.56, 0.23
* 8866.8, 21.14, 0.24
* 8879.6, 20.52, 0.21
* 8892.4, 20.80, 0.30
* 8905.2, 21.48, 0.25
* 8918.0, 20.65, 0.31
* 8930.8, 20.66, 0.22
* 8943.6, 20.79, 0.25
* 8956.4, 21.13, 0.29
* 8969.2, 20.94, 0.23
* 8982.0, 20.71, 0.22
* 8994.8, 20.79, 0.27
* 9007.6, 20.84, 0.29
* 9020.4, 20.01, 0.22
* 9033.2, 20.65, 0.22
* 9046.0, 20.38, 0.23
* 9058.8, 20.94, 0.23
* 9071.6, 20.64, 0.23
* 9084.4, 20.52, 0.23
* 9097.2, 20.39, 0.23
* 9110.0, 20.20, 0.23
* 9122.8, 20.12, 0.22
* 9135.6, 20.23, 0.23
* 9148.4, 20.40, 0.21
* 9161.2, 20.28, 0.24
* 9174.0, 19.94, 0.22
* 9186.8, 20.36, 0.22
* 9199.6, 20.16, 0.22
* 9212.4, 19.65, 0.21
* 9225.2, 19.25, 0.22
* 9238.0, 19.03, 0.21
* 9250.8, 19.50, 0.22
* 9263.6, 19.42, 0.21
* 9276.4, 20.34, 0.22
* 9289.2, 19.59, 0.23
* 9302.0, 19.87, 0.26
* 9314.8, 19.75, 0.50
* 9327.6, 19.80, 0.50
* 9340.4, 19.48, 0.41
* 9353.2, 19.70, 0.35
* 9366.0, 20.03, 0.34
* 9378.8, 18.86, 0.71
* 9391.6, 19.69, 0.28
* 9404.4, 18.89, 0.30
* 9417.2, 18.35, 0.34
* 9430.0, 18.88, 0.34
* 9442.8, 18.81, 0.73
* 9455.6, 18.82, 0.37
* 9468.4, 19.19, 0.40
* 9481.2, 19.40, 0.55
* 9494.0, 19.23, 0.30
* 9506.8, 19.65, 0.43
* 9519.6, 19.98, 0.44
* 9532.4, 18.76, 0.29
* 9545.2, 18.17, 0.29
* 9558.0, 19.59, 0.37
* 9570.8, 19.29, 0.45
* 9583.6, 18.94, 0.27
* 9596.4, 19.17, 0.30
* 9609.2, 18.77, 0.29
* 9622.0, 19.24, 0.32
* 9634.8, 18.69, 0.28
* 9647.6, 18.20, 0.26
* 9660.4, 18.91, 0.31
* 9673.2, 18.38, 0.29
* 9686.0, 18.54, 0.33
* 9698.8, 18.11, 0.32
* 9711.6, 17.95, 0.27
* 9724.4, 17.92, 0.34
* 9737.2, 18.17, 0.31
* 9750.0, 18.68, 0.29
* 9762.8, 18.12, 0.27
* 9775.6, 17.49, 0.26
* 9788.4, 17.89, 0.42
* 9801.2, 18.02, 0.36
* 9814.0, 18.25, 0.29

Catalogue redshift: 0.000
